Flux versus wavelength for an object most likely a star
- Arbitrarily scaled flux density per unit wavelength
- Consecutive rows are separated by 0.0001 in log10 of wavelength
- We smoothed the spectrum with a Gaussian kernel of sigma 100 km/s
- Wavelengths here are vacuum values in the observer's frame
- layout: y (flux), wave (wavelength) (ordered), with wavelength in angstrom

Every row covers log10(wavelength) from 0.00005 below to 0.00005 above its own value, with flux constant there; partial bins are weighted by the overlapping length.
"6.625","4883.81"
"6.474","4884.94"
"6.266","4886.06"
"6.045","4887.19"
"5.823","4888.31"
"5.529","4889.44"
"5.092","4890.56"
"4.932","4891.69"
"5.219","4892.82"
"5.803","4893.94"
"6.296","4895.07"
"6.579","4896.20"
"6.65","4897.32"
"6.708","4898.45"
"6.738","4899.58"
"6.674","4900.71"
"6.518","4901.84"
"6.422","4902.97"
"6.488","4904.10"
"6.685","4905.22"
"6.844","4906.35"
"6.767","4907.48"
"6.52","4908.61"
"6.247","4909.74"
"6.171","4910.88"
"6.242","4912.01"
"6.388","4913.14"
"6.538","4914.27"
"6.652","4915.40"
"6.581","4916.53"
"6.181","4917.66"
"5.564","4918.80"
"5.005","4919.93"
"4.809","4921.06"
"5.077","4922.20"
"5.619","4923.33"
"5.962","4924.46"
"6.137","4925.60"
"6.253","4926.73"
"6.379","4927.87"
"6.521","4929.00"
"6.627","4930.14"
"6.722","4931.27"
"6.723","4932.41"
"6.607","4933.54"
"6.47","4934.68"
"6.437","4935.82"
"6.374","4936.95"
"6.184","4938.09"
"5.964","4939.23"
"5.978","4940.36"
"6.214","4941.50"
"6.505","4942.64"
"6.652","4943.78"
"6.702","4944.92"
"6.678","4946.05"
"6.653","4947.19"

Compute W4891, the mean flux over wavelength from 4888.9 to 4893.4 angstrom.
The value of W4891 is 5.2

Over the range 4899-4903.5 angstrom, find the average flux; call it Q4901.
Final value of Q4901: 6.58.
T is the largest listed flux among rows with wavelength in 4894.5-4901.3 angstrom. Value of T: 6.738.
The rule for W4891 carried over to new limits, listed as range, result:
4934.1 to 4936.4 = 6.45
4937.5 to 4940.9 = 6.05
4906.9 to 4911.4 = 6.42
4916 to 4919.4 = 6.09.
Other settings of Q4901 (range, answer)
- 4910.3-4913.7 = 6.25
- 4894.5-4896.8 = 6.45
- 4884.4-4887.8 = 6.26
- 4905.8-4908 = 6.81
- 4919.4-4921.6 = 4.91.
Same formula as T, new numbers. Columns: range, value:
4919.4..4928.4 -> 6.379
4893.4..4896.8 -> 6.579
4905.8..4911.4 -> 6.844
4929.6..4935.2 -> 6.723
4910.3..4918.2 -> 6.652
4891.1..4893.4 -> 5.219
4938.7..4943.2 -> 6.505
